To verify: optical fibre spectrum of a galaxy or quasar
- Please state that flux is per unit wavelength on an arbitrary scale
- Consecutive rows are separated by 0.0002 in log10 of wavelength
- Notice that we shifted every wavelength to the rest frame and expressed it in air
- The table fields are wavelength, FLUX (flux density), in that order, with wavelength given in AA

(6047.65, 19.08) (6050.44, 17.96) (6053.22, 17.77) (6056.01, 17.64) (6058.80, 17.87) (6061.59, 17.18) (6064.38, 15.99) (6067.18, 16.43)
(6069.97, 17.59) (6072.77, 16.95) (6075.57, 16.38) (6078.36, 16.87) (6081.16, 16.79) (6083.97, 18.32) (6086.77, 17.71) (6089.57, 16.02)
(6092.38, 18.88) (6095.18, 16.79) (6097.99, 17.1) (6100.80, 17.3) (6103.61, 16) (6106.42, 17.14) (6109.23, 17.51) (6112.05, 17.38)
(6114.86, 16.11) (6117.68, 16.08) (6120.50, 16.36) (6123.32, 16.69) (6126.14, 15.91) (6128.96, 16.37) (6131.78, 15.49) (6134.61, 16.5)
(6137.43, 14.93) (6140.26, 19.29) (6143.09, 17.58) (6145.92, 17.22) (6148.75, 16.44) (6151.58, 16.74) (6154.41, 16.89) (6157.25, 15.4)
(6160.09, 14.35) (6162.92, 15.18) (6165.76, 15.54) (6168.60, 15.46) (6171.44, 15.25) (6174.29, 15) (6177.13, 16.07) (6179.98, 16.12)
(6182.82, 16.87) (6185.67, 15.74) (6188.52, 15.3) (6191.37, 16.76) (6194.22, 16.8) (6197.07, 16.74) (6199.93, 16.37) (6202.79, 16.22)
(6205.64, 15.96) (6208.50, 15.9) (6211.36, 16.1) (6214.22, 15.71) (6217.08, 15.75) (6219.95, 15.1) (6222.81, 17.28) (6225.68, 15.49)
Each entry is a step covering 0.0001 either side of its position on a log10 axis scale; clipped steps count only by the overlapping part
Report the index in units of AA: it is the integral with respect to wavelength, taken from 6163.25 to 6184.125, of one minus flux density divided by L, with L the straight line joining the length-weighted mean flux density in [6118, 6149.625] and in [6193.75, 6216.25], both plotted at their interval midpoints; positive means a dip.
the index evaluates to 0.8 AA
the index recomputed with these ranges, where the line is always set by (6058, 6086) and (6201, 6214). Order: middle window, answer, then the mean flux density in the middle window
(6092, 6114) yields -0.5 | 17.2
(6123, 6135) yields 0.4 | 16.1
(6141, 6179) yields 0.9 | 16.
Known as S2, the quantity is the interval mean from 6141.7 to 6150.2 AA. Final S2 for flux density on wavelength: 17.1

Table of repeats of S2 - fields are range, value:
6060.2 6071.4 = 16.8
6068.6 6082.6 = 16.9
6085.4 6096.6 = 17.4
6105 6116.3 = 17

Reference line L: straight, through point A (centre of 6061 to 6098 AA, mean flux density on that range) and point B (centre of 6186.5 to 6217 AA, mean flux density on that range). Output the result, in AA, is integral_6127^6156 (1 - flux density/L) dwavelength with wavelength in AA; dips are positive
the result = -0.2 AA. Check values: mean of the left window 17.1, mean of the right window 16.2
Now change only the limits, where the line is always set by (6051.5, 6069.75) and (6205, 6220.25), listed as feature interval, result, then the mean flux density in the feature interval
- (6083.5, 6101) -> -0.5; 17.4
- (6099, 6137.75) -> 0.5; 16.5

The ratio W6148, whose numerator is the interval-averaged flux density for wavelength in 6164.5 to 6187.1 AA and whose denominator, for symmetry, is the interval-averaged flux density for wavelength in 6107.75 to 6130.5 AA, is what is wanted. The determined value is 0.95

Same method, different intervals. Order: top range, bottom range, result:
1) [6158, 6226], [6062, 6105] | 0.93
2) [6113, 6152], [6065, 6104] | 0.97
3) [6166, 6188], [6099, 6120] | 0.94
